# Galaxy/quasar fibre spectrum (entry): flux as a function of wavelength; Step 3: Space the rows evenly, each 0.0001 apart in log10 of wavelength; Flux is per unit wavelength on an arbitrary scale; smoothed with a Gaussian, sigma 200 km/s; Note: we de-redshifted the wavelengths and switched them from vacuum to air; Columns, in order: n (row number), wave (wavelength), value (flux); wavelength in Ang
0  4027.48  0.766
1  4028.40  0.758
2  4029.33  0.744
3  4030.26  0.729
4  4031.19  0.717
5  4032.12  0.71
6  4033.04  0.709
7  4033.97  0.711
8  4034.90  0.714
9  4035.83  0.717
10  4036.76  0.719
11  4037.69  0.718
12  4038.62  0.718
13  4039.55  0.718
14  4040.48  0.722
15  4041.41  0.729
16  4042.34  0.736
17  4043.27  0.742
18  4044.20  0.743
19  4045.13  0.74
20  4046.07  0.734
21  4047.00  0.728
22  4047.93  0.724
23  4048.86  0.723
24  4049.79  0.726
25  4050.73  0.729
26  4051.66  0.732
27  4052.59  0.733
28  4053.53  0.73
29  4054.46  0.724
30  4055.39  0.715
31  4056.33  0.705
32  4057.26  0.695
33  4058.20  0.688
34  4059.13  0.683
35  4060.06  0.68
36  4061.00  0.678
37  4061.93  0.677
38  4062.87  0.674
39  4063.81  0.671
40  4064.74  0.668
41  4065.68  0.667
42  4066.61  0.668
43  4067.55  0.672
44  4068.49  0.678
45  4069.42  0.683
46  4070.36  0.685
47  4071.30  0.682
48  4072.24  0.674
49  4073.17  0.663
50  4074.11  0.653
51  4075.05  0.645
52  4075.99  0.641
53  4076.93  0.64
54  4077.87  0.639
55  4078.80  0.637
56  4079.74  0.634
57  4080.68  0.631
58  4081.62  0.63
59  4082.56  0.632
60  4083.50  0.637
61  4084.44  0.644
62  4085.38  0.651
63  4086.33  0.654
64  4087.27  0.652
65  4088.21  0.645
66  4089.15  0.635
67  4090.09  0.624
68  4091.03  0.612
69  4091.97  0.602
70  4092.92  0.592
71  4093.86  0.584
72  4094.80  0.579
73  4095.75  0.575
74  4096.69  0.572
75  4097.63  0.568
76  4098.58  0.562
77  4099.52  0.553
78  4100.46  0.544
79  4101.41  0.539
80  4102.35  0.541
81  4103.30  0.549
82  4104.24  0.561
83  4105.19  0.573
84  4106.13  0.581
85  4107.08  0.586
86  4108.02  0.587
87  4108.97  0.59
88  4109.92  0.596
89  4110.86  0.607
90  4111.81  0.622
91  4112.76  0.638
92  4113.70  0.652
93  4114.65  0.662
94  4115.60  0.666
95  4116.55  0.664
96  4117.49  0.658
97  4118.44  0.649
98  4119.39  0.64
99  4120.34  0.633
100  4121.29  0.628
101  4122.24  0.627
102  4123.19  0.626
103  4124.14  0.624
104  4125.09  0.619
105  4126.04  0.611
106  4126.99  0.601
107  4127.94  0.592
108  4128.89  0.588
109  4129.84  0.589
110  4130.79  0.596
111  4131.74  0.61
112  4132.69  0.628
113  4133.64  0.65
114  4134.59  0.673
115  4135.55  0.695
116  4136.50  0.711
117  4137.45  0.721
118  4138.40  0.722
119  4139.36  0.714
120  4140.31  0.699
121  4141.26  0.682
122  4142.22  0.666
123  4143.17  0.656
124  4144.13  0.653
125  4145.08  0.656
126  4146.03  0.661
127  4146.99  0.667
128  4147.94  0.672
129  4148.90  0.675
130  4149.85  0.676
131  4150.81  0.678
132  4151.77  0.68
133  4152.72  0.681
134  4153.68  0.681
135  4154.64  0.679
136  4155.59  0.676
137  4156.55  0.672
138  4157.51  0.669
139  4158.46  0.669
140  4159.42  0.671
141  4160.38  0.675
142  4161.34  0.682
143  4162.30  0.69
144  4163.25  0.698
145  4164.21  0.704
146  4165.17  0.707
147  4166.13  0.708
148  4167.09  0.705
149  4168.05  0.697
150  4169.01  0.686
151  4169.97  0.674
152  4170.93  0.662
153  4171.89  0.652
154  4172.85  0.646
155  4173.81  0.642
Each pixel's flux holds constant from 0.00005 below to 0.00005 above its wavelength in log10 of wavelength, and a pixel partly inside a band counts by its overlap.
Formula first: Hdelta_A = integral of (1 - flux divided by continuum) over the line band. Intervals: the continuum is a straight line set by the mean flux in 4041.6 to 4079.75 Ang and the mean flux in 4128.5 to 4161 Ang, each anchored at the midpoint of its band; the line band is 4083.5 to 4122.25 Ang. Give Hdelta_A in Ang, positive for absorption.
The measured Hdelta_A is 4.1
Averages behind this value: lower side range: 0.692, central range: 0.607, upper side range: 0.668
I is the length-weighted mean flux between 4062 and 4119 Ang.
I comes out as 0.625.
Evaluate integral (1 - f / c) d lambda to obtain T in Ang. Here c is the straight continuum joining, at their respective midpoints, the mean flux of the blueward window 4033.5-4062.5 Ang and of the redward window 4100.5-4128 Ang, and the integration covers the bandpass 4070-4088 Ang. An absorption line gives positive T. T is 0.5 Ang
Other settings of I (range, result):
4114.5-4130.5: 0.627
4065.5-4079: 0.663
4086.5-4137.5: 0.612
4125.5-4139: 0.643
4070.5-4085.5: 0.647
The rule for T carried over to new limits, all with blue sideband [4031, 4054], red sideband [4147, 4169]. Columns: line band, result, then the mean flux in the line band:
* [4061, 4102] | 4.57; 0.632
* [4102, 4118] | 2.11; 0.608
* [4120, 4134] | 1.62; 0.614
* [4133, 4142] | -0.04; 0.694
